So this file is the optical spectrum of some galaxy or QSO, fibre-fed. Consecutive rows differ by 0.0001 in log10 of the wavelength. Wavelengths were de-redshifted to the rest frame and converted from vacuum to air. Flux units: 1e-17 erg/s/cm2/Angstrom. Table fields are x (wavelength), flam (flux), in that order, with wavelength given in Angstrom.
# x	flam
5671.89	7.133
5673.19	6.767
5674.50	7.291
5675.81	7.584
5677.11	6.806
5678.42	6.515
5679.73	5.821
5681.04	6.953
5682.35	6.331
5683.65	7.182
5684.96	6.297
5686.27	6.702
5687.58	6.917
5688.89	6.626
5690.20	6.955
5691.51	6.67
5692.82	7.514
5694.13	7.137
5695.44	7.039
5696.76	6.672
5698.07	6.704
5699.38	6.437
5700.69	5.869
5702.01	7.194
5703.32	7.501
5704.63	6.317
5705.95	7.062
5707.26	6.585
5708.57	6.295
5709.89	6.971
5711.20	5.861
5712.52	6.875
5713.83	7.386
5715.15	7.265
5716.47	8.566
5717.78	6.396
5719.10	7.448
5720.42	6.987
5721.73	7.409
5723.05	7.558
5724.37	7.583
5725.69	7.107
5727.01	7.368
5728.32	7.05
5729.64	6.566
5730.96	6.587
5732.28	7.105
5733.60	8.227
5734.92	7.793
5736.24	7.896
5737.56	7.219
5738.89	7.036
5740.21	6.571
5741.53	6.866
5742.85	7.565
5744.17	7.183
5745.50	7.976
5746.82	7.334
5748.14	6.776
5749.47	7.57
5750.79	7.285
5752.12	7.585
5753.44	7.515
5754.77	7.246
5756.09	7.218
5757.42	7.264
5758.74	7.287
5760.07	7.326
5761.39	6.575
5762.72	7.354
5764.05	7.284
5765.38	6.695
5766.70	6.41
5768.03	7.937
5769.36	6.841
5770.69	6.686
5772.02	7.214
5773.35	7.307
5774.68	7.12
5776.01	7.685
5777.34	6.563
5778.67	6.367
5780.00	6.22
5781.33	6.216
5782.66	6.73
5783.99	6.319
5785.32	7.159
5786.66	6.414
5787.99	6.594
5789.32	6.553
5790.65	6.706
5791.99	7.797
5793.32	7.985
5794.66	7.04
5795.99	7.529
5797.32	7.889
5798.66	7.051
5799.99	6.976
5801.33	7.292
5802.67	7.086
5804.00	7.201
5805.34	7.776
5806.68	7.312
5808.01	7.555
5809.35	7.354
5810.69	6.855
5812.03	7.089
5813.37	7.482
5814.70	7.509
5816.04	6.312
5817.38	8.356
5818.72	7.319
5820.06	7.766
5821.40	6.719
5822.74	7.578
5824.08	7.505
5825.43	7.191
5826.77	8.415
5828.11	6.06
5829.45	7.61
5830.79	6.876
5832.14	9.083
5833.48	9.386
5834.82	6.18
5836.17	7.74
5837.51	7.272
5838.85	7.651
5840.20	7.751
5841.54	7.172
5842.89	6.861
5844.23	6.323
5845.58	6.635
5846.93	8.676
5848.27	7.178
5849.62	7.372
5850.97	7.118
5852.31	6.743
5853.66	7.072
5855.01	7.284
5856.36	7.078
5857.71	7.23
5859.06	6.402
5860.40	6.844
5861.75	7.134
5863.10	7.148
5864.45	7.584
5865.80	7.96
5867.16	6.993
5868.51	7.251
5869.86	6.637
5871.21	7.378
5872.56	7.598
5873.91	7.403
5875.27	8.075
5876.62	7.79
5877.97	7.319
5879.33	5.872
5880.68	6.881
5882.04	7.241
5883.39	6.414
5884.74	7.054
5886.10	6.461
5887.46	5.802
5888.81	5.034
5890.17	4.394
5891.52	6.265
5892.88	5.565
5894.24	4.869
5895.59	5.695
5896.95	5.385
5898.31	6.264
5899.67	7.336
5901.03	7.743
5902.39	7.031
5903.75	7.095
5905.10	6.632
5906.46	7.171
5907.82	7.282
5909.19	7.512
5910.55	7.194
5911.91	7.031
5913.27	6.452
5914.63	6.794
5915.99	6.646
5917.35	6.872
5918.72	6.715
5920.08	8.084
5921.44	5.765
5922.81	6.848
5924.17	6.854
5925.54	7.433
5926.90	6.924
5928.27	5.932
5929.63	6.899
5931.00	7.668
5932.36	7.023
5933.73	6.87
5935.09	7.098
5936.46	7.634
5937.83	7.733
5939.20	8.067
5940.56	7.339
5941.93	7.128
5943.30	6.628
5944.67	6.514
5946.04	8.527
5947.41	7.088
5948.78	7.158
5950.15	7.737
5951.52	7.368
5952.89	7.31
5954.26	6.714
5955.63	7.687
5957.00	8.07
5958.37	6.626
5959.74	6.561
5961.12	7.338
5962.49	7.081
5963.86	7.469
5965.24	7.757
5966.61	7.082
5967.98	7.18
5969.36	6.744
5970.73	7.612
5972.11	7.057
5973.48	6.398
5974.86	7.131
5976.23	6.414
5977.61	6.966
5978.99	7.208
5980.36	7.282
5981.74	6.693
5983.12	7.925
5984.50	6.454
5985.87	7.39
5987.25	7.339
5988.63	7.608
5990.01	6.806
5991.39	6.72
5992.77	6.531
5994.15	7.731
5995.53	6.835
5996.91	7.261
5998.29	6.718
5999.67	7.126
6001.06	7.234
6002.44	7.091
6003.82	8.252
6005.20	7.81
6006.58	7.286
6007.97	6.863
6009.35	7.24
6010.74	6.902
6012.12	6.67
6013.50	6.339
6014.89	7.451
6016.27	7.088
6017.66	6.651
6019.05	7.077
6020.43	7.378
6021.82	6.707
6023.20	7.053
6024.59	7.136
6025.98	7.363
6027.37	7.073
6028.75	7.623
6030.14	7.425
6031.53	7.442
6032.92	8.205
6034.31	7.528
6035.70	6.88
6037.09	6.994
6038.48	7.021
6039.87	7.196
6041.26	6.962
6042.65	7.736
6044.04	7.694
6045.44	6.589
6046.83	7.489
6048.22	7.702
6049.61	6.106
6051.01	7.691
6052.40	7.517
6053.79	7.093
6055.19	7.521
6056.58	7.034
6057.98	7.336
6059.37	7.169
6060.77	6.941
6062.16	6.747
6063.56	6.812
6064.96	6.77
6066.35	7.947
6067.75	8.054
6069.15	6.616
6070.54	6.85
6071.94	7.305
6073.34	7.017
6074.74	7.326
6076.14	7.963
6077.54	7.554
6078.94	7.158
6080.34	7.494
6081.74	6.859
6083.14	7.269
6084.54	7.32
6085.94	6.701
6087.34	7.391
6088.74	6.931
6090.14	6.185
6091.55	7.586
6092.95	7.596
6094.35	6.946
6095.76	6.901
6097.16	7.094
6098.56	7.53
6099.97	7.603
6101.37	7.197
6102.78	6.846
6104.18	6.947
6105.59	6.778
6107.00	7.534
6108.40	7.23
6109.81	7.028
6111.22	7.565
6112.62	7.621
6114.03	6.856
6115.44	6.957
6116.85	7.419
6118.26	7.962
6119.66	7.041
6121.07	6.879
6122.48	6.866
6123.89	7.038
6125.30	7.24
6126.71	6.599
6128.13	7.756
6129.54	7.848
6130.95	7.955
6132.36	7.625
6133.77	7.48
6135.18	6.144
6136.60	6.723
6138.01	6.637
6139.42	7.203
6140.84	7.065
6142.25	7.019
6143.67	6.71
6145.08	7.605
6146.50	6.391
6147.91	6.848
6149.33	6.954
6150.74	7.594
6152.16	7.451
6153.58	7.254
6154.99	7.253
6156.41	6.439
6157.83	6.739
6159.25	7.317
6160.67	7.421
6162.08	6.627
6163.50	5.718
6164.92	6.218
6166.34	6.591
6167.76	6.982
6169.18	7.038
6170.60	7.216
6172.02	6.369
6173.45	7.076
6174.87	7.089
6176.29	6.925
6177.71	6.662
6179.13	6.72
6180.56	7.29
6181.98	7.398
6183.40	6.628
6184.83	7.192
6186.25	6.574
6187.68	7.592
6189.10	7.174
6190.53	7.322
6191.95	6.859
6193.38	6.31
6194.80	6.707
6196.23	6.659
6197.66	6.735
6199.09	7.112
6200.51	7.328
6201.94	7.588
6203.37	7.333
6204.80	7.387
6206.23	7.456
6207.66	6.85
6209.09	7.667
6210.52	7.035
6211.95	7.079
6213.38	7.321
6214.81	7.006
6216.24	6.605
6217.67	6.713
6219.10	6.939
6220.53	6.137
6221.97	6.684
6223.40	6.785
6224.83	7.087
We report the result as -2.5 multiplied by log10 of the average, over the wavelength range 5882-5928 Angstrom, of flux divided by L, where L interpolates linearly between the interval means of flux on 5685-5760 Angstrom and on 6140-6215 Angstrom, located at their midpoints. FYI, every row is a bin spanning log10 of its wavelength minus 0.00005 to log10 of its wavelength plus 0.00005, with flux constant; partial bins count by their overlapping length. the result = 0.078 mag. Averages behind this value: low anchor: 7.1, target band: 6.57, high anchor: 7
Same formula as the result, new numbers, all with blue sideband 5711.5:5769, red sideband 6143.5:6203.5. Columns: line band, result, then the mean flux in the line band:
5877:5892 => 0.141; 6.28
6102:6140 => -0.029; 7.18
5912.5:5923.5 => 0.055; 6.78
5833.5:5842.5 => -0.037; 7.43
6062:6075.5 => -0.021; 7.16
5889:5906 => 0.159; 6.17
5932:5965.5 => -0.029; 7.3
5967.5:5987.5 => 0.006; 7.05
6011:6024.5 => 0.018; 6.95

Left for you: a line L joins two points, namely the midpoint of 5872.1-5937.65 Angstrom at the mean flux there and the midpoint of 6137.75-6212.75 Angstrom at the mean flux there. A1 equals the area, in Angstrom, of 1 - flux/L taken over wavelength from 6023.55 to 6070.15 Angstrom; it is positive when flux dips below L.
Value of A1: -2.5 Angstrom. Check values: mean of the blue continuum 6.75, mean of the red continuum 6.99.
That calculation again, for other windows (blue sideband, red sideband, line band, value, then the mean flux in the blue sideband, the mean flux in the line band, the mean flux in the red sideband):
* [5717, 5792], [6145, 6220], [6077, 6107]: -0.6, 7.09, 7.14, 6.98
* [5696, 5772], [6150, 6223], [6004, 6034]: -0.8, 7.11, 7.2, 6.97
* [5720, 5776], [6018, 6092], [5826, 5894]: 1.7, 7.23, 7.05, 7.21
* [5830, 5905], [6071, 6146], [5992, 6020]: -0.1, 6.95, 7.11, 7.19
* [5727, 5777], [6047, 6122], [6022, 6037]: -0.3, 7.22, 7.34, 7.2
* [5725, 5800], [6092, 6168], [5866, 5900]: 2.8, 7.12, 6.53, 7.09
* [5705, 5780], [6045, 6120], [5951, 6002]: 0.5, 7.15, 7.12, 7.2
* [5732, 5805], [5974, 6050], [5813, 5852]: -1.4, 7.14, 7.41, 7.16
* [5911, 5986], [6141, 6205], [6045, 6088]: -1.1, 7.11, 7.21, 6.96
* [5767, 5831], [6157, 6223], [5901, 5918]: 0.2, 7.15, 7.01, 6.94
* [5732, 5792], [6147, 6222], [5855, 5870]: -0.2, 7.09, 7.14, 6.97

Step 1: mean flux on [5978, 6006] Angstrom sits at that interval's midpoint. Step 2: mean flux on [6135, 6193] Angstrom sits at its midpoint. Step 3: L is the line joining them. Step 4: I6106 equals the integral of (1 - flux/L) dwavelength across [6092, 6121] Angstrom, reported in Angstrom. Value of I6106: -0.9 Angstrom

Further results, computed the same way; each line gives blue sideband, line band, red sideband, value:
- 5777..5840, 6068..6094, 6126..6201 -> -0.5 Angstrom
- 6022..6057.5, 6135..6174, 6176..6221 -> 1.1 Angstrom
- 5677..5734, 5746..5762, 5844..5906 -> -0.9 Angstrom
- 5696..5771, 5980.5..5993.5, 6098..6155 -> 0.2 Angstrom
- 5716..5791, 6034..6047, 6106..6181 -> -0.2 Angstrom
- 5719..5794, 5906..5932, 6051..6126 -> 0.8 Angstrom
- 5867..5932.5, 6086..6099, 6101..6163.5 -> -0.1 Angstrom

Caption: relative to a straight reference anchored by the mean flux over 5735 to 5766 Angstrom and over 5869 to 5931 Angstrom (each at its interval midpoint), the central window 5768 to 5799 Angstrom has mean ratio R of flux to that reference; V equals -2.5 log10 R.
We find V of 0.02 mag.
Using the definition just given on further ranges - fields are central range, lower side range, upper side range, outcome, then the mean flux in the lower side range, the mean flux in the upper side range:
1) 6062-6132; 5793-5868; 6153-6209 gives -0.03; 7.33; 6.96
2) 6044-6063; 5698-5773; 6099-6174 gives -0.01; 7.12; 7.07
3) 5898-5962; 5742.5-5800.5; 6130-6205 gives -0.01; 7.1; 6.99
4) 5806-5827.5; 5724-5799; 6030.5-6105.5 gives -0.04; 7.13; 7.21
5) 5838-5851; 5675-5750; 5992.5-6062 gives -0.03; 7.01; 7.2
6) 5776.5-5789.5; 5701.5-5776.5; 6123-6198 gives 0.10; 7.17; 6.98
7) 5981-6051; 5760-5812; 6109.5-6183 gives -0.02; 7.05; 7.04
